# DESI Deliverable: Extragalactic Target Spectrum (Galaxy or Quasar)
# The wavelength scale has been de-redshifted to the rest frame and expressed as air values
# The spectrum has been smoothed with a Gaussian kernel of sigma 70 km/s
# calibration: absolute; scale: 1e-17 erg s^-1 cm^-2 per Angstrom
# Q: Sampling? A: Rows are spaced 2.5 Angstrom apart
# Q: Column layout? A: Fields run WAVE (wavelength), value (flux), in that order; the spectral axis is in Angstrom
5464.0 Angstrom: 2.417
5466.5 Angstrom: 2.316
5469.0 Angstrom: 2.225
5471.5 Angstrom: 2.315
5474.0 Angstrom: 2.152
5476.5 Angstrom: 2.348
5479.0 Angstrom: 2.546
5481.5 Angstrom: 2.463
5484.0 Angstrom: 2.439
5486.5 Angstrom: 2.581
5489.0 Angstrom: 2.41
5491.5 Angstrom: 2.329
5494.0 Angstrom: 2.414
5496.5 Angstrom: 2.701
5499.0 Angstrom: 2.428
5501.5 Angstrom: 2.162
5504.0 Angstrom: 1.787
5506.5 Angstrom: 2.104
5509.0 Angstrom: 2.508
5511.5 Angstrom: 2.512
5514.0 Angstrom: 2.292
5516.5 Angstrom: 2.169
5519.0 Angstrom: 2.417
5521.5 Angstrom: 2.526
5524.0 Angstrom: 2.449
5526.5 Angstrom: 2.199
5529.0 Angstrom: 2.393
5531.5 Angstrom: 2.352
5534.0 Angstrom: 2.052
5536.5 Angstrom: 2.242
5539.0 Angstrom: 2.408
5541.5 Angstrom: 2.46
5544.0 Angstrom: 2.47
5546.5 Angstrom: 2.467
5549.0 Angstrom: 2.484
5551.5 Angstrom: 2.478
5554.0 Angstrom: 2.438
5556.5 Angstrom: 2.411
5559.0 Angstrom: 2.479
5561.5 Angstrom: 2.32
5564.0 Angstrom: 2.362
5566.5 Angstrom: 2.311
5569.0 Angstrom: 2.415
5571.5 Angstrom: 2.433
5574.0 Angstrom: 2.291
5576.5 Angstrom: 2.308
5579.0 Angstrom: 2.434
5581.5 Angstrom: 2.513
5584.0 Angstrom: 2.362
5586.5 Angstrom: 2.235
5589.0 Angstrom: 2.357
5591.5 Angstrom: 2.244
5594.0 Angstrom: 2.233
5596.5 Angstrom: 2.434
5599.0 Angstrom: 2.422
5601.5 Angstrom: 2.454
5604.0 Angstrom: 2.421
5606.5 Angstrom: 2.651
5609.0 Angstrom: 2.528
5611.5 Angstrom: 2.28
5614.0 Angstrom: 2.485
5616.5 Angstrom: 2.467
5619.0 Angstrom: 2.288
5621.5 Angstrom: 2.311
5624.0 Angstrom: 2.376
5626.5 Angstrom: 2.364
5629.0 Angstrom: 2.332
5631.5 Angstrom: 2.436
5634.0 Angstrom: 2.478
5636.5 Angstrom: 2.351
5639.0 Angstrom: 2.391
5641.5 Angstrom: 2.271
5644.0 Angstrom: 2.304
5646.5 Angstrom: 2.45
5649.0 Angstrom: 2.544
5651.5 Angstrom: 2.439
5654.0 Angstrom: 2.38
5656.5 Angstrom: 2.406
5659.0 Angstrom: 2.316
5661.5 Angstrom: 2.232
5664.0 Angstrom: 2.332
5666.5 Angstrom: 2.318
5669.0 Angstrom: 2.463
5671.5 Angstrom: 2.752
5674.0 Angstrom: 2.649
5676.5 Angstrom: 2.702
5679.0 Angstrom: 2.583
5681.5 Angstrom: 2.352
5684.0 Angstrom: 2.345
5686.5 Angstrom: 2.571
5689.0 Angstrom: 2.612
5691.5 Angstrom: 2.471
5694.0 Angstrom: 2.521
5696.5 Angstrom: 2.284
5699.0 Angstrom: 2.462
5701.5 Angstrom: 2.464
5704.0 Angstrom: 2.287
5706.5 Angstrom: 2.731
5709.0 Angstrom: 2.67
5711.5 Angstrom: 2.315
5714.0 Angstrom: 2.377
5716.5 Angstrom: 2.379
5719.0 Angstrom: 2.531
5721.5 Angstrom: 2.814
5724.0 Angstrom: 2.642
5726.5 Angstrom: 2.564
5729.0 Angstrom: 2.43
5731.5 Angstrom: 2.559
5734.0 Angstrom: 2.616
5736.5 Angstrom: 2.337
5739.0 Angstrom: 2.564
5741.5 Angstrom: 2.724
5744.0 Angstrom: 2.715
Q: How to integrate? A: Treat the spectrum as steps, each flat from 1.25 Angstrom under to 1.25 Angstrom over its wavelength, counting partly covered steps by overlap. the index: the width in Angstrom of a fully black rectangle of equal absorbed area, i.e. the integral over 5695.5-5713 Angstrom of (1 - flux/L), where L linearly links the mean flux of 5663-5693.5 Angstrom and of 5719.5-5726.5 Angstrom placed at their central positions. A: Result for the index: 1.0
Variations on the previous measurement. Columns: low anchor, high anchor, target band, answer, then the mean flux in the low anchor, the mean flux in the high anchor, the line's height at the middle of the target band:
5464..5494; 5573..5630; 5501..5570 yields 0.97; 2.38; 2.38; 2.38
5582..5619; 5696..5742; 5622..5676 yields 0.73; 2.4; 2.51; 2.44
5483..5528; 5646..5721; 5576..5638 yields 0.74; 2.36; 2.47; 2.42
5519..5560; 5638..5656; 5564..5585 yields 0.11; 2.39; 2.4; 2.4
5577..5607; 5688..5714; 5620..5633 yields 0.28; 2.39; 2.48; 2.42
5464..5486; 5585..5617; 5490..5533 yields 0.66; 2.36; 2.4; 2.37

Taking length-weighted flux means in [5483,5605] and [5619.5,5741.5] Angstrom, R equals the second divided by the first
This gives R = 1.0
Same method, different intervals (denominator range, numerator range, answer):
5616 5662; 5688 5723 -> 1.05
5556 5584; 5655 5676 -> 1.02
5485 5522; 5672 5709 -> 1.07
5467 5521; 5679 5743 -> 1.07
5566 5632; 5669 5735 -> 1.06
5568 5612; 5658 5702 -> 1.03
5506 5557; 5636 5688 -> 1.03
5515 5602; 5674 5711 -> 1.06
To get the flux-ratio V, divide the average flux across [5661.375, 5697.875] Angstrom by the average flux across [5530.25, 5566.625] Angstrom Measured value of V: 1.0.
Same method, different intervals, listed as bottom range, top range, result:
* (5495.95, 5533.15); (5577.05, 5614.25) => 1.03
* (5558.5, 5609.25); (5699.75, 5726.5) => 1.06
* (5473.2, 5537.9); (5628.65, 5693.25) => 1.04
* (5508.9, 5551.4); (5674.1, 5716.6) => 1.05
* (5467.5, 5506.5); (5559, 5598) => 1.00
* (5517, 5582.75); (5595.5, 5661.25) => 1.01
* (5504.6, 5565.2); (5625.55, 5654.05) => 1.01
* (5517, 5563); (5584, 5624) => 1.00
